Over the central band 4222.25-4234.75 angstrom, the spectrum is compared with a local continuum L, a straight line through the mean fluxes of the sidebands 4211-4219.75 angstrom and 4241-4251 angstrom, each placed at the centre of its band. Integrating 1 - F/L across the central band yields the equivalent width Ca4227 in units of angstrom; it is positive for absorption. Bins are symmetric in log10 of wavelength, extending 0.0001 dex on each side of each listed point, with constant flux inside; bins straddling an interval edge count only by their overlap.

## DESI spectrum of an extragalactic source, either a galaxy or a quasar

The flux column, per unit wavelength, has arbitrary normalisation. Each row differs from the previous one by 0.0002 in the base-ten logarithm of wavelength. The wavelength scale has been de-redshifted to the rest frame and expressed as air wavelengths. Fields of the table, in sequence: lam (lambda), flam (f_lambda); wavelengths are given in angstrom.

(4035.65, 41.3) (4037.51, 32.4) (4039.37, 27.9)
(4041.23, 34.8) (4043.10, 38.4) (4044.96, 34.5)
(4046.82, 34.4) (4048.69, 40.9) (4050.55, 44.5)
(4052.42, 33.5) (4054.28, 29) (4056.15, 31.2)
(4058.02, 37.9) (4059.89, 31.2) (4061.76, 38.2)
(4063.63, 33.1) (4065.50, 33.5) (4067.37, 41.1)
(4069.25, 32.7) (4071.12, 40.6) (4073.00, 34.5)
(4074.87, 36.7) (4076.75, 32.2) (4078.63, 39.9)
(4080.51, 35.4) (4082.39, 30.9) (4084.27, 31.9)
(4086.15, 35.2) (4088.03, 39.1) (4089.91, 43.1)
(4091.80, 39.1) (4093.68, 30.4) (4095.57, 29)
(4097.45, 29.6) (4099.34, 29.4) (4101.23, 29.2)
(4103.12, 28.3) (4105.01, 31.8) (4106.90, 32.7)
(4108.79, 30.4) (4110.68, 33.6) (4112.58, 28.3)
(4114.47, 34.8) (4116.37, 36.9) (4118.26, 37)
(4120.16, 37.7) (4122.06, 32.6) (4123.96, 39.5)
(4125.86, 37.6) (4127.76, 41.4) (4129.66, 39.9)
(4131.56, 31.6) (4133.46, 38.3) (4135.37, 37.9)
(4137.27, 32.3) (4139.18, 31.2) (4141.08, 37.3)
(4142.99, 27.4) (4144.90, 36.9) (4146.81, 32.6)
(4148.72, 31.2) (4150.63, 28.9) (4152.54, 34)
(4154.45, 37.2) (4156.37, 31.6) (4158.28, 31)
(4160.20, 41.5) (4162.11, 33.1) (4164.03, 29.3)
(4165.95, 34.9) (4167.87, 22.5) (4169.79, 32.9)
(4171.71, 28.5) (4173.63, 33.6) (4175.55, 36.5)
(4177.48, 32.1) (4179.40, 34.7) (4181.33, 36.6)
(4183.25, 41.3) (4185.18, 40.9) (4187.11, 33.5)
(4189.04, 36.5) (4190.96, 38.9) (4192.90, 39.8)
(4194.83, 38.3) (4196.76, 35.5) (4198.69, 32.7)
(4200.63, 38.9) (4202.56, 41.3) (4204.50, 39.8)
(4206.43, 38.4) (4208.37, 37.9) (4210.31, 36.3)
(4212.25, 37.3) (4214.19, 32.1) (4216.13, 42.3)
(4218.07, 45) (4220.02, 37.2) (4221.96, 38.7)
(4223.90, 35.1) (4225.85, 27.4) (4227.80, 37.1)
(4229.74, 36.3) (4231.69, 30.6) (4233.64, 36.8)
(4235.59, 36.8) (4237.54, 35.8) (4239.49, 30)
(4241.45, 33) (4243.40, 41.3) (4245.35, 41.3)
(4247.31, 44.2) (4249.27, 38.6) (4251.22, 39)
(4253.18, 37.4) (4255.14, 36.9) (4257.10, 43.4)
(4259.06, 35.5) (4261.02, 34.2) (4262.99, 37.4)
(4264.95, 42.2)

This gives 1.7 angstrom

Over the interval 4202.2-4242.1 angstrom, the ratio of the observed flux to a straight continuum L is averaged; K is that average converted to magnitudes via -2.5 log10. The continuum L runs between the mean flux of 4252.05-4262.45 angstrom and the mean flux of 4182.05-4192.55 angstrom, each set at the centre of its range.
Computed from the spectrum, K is 0.044 mag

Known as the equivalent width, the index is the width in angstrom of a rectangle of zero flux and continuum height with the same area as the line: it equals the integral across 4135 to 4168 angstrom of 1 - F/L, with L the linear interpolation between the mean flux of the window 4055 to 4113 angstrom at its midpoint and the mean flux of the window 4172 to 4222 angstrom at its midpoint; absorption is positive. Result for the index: 2.75 angstrom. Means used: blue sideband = 33.9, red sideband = 37.4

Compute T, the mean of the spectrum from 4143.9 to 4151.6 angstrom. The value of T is 32.4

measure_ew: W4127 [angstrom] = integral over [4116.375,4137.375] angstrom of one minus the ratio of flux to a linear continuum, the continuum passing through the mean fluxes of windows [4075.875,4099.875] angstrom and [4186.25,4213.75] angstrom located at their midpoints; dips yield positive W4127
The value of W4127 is -1.0 angstrom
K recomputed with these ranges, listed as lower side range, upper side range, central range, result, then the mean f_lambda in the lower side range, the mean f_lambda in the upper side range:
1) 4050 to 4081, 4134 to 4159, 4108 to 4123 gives 0.00 mag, 35.5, 33.1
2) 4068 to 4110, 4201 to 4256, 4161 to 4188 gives 0.07 mag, 33.8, 37.3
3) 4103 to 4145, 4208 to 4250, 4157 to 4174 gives 0.12 mag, 34.7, 36.8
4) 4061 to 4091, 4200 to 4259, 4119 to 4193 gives 0.07 mag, 36.1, 37.5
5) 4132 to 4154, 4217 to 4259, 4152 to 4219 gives -0.02 mag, 33.5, 37.2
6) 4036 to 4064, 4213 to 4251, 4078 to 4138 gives 0.03 mag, 35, 36.9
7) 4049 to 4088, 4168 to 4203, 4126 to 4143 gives -0.01 mag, 35.3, 35.9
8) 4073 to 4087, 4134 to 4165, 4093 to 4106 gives 0.16 mag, 34.6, 33.4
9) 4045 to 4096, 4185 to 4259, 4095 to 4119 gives 0.14 mag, 35.6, 37.4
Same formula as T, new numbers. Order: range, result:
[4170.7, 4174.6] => 31.1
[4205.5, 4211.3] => 37.5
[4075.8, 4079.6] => 36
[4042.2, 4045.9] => 36.5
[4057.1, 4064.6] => 35.1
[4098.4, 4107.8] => 30.3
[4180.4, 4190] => 37.8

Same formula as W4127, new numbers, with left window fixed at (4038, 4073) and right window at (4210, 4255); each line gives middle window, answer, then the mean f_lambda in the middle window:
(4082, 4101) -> 1.1 angstrom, 33.7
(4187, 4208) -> -0.7 angstrom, 37.8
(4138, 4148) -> 0.9 angstrom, 33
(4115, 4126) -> -0.3 angstrom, 36.7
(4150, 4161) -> 0.7 angstrom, 34.1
